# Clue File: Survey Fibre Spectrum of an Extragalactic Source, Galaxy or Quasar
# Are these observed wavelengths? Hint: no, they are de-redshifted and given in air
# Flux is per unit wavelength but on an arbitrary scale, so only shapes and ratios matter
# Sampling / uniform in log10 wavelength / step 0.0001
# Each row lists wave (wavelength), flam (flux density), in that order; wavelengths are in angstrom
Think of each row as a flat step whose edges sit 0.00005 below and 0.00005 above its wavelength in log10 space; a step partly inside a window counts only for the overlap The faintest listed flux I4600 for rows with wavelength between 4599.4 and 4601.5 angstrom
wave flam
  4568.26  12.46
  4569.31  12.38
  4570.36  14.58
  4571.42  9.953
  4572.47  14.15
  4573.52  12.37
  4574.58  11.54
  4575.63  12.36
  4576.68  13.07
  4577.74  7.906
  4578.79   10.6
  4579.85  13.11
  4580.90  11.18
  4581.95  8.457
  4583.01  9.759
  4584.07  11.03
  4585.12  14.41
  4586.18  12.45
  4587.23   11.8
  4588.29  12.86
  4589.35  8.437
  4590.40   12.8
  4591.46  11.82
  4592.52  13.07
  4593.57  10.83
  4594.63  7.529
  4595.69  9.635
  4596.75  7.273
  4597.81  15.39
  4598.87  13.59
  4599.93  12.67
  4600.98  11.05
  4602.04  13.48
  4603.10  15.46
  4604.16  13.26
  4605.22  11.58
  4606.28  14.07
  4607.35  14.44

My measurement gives 11.05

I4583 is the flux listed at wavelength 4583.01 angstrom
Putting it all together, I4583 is 9.759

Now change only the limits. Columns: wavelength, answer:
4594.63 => 7.529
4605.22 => 11.58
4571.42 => 9.953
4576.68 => 13.07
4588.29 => 12.86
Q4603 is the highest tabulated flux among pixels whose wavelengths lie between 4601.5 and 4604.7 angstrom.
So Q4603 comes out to 15.46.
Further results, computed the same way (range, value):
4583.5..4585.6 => 14.41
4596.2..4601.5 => 15.39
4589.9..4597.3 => 13.07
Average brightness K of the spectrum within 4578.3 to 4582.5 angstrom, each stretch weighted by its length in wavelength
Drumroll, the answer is 10.8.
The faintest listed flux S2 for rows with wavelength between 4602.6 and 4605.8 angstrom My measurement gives 11.58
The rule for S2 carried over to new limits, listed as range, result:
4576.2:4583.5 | 7.906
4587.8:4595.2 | 7.529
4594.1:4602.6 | 7.273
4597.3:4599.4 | 13.59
